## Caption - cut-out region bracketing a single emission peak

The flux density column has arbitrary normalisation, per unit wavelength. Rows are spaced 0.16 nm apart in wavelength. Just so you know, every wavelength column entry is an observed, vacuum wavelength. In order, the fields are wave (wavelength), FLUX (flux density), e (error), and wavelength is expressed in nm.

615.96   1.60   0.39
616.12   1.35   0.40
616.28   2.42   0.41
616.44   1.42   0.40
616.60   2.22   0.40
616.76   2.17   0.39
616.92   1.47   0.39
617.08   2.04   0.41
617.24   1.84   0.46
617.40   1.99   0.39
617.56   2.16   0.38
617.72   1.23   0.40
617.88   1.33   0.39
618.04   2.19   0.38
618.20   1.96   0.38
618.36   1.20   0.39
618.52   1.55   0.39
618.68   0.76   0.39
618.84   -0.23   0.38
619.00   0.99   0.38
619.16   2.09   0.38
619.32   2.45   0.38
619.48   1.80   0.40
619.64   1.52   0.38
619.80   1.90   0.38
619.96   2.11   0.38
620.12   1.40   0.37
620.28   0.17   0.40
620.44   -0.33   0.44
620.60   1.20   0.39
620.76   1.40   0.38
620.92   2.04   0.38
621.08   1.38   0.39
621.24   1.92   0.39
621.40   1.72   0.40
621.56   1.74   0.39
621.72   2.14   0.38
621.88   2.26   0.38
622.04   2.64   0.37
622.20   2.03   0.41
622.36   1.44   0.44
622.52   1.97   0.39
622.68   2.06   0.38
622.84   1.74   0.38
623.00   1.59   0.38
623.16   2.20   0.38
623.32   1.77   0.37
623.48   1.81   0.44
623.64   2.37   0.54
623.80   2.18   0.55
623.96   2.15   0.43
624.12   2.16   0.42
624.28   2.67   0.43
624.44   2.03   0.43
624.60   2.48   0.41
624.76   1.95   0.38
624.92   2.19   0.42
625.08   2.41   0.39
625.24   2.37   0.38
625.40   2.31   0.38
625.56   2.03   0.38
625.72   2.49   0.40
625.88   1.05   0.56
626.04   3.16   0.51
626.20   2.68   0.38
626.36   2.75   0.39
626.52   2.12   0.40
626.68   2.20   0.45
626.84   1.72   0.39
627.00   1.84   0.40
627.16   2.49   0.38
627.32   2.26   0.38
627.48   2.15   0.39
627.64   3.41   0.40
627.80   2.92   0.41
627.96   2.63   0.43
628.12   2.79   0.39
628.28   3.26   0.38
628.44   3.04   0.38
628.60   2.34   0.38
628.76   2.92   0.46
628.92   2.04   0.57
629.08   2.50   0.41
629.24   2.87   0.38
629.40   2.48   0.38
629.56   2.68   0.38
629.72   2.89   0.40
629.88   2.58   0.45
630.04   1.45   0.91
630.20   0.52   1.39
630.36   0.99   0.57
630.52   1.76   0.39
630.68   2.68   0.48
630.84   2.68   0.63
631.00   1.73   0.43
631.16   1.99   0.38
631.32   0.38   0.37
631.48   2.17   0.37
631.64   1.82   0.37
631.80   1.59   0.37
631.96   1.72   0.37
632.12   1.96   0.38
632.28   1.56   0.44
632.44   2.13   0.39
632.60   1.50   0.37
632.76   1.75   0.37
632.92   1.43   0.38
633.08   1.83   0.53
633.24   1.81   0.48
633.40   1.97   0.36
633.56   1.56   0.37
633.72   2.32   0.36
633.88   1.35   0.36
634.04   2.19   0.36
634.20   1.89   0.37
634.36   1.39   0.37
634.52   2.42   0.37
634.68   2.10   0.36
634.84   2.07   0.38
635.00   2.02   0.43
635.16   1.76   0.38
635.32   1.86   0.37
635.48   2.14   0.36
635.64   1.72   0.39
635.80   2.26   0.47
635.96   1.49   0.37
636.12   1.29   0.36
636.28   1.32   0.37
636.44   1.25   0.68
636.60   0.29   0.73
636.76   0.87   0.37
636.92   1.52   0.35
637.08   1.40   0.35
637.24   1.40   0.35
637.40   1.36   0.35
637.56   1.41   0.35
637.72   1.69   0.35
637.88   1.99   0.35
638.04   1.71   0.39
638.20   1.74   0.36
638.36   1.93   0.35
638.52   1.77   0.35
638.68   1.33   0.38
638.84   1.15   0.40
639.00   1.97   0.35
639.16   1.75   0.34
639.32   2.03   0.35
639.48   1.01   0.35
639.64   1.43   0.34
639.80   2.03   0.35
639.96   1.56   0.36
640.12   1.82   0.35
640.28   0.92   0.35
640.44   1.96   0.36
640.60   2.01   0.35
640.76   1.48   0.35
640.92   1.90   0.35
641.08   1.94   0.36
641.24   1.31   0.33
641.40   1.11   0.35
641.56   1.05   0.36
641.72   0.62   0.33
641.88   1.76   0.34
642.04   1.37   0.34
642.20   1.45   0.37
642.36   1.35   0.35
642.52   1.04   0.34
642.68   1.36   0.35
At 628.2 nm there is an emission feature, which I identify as C III]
